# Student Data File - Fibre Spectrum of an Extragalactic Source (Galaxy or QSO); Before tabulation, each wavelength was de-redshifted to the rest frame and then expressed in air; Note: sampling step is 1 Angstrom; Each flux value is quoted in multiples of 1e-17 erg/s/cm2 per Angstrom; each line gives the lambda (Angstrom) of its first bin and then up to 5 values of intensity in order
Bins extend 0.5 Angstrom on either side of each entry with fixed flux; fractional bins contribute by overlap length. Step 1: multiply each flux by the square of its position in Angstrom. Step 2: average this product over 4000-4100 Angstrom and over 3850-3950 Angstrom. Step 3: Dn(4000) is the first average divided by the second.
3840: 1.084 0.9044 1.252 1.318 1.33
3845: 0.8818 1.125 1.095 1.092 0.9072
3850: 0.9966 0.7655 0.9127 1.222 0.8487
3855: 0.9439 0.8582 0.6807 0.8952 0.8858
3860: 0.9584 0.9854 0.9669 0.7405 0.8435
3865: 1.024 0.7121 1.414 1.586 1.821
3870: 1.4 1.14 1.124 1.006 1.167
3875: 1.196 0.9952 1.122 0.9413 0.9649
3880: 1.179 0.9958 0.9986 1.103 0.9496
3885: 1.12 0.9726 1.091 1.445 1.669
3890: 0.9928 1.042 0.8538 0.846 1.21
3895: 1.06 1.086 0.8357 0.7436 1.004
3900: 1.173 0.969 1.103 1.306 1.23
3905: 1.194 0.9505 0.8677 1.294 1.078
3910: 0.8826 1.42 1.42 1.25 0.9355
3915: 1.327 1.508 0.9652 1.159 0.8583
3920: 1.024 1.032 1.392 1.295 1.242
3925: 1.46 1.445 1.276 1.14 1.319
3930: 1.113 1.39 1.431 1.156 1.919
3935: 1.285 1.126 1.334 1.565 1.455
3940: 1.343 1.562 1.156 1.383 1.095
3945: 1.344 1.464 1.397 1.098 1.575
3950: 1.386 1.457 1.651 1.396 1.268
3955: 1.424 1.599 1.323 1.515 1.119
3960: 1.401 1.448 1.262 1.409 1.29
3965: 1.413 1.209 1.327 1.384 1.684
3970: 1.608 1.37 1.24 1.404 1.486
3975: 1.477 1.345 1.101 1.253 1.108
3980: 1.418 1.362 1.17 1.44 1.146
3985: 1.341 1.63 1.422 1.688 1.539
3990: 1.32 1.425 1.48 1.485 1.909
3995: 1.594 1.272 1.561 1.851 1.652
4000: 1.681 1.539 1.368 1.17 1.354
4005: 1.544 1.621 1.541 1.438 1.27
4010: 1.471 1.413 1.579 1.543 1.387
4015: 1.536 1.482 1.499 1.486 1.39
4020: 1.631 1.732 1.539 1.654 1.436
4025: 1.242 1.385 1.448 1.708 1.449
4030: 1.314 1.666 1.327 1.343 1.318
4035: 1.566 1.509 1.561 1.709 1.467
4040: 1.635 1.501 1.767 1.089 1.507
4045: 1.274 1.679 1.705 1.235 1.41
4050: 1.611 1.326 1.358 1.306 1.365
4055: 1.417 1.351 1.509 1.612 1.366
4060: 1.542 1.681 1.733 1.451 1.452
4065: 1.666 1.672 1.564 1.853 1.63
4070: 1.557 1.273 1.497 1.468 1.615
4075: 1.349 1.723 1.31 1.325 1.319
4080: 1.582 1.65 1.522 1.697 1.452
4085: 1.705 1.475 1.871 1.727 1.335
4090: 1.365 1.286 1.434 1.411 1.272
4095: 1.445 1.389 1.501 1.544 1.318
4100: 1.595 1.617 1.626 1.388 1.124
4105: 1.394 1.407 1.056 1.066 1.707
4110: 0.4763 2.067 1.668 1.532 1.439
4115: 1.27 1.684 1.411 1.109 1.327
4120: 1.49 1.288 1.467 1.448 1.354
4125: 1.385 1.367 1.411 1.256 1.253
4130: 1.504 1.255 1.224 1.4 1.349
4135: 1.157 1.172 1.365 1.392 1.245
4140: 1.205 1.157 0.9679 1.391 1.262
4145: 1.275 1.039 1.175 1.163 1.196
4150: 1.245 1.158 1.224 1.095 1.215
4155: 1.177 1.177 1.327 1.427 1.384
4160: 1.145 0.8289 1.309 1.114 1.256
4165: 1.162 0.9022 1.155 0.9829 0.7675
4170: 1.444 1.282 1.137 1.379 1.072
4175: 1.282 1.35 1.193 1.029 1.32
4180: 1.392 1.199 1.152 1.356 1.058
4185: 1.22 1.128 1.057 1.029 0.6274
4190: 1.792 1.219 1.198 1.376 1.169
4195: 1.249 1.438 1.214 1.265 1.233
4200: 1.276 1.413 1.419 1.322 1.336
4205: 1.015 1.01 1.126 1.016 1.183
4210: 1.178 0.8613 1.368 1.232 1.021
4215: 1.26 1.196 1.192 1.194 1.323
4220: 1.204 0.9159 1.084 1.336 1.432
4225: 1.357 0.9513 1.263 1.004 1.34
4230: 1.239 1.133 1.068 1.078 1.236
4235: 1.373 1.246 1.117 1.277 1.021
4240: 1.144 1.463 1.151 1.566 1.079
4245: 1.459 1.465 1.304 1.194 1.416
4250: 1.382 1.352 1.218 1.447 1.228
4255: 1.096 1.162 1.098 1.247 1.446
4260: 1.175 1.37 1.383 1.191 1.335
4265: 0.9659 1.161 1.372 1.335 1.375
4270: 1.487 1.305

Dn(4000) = 1.39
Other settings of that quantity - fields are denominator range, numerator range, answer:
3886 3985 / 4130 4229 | 1.07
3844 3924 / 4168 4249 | 1.32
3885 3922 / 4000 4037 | 1.41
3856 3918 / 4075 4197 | 1.36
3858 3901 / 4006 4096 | 1.51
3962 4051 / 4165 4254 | 0.92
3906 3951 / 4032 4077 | 1.25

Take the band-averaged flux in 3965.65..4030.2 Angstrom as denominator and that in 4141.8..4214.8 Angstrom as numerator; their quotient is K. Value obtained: 0.8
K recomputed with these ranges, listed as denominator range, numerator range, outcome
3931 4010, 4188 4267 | 0.87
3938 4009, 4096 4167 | 0.92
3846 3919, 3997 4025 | 1.40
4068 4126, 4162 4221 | 0.82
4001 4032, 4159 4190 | 0.79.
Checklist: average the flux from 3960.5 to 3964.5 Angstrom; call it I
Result 1.35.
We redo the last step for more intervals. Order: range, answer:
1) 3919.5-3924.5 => 1.2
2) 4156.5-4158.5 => 1.38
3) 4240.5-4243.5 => 1.39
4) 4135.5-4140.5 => 1.28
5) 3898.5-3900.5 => 1.09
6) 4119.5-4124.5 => 1.41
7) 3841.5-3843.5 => 1.29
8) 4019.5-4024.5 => 1.6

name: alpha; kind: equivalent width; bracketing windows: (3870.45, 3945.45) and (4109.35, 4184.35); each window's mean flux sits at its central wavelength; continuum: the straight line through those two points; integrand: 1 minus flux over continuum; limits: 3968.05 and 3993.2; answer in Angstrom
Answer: -4.1 Angstrom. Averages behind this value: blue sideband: 1.17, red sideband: 1.26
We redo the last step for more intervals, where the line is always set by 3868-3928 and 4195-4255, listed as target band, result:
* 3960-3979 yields -3.37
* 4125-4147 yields -1.16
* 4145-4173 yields 0.93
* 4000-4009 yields -2.15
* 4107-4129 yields -3.29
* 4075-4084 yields -2.36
